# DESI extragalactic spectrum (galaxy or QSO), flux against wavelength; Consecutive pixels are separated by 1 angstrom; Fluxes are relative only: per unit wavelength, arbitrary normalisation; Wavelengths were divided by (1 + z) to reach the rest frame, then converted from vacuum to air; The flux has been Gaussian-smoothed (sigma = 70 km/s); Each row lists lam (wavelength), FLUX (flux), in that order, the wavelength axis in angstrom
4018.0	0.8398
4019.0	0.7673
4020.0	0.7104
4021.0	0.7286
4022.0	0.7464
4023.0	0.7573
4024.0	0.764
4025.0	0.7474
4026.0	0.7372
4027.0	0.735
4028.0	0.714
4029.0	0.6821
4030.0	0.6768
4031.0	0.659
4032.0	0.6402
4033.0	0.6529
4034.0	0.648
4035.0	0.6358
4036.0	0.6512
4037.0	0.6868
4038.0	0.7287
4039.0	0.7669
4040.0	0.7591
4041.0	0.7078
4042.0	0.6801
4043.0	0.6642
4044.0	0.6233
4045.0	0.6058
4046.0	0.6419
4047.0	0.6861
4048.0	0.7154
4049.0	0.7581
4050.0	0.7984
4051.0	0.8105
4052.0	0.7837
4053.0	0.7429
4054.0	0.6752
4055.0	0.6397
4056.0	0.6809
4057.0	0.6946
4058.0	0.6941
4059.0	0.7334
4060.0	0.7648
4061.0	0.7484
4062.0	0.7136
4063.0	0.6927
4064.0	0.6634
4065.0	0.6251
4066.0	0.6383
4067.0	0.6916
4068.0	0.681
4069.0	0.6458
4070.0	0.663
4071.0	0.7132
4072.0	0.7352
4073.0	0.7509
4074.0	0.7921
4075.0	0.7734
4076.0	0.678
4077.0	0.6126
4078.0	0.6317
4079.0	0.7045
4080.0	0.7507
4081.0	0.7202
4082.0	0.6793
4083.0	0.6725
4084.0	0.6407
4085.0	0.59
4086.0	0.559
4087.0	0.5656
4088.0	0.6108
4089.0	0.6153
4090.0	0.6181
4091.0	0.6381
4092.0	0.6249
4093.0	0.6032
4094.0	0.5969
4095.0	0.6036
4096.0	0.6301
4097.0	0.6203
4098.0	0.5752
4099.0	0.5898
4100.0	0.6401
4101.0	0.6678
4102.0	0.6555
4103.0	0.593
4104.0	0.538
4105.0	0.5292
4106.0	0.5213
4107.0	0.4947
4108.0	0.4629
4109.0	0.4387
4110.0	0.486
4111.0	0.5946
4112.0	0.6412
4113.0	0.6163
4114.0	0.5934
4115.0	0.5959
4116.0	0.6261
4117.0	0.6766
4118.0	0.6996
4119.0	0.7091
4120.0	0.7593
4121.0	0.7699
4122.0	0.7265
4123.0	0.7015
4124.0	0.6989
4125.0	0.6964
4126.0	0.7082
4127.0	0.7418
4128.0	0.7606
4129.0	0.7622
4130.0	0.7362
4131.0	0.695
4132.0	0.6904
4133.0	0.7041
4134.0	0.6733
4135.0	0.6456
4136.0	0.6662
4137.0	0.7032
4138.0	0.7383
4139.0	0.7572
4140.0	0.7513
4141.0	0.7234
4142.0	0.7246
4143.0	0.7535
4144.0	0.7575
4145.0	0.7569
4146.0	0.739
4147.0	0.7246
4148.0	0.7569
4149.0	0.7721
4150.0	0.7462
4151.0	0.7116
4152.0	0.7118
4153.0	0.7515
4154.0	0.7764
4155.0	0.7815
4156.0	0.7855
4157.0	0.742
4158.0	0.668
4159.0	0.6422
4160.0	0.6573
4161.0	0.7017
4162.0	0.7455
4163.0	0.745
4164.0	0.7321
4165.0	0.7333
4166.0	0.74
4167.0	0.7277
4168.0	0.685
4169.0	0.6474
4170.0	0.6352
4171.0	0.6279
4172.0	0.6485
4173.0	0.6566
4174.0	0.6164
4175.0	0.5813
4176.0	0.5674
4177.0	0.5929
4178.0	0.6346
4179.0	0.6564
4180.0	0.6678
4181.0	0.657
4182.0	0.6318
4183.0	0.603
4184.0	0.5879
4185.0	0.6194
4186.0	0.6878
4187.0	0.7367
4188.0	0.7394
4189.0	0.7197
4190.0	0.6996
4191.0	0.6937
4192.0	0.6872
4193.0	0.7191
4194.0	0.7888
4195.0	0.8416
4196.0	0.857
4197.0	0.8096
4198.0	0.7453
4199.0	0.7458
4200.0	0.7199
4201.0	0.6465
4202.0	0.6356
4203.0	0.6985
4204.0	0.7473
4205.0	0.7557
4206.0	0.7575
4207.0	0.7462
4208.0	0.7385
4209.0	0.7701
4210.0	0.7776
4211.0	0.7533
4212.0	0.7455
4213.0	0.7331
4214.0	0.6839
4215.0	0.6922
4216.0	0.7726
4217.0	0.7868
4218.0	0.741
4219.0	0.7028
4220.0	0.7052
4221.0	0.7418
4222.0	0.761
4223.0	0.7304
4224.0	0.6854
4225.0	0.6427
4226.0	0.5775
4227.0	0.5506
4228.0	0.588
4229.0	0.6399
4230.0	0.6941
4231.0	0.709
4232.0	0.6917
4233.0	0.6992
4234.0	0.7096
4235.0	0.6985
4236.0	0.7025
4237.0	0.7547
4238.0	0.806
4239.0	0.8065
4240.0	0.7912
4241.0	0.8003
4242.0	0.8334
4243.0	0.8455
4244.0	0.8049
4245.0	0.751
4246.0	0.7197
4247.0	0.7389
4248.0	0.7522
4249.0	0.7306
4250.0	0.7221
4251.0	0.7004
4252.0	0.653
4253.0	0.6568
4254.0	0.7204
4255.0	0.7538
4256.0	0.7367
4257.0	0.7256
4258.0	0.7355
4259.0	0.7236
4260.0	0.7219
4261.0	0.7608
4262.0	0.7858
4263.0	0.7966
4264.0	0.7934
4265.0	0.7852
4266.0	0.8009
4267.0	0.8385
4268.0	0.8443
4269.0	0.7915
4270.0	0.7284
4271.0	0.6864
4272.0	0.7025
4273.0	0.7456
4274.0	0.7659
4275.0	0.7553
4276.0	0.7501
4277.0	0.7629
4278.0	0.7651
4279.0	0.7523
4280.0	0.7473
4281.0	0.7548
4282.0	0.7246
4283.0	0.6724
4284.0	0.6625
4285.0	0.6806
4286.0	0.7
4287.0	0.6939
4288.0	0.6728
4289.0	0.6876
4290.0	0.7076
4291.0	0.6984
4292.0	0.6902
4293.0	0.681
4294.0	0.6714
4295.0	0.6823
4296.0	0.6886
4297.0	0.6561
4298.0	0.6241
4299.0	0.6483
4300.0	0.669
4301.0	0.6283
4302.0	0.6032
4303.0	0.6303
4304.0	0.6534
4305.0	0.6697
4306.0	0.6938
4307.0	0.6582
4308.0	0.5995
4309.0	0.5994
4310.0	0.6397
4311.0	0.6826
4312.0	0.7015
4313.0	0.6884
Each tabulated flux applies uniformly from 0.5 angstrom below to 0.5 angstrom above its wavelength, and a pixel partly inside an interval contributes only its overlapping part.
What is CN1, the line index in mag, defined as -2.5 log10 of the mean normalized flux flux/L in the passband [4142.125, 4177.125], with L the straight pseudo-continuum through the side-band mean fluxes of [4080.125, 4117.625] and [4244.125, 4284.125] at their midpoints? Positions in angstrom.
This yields -0.084 mag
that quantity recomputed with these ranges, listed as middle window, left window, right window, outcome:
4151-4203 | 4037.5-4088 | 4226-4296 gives 0.03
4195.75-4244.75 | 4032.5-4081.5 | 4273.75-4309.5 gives -0.06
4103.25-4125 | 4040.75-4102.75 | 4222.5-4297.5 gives 0.12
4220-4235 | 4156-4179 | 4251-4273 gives 0.07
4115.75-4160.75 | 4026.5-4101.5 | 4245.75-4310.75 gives -0.05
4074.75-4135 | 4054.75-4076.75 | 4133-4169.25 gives 0.11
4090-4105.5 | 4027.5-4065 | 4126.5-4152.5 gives 0.17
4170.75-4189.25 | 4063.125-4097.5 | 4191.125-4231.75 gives 0.10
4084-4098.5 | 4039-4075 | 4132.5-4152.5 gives 0.18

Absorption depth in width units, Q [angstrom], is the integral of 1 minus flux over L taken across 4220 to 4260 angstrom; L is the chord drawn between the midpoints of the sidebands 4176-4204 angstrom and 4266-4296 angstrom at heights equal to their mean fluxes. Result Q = -0.4 angstrom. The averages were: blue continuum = 0.696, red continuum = 0.725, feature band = 0.72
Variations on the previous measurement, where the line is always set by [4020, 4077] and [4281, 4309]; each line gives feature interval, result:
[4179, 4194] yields 0.13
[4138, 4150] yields -0.99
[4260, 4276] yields -2.31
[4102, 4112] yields 2.37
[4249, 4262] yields -0.89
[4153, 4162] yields -0.45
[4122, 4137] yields -0.31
